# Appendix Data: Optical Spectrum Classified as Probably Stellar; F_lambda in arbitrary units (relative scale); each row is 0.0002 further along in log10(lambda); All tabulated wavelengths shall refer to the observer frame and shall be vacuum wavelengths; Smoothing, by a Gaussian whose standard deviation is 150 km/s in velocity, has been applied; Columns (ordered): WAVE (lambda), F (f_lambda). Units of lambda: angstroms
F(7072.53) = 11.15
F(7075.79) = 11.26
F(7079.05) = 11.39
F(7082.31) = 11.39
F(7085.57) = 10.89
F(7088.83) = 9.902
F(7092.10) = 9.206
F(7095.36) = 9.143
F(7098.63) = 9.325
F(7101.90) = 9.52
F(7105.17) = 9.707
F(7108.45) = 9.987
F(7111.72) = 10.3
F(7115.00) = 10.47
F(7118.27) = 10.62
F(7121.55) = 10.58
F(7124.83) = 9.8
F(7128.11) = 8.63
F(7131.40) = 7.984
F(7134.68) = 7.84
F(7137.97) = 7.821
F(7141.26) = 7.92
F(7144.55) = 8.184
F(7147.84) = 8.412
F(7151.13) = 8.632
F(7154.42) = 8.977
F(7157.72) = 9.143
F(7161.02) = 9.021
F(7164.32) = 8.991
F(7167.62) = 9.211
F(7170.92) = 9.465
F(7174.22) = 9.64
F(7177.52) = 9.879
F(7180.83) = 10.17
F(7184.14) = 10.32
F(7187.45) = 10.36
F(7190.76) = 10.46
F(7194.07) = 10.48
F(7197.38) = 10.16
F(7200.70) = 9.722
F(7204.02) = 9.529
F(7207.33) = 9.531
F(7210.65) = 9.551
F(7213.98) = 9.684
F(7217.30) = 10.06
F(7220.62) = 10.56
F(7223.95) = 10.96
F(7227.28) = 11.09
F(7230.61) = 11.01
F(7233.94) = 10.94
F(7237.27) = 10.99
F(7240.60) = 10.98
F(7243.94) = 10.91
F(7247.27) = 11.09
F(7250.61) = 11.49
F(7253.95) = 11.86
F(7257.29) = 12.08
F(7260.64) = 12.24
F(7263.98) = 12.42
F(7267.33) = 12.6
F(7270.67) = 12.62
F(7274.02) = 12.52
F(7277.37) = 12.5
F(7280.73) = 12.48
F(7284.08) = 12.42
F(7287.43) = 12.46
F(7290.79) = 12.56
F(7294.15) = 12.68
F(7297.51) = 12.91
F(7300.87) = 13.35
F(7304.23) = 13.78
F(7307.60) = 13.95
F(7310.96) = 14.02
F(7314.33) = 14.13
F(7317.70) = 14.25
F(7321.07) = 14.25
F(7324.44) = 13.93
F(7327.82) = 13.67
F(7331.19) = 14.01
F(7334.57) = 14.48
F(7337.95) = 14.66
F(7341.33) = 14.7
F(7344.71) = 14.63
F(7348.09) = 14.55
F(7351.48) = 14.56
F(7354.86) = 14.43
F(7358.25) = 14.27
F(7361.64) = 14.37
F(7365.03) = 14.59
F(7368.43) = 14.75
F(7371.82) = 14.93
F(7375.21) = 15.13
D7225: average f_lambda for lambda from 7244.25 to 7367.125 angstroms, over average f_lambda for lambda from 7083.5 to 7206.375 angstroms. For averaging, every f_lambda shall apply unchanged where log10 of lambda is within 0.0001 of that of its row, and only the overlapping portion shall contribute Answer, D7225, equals 1.4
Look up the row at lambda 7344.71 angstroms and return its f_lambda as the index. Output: 14.63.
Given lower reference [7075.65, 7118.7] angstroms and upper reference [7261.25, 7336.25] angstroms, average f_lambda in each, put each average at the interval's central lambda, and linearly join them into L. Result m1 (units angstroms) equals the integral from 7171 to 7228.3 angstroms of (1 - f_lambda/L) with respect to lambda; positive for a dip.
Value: 8.0 angstroms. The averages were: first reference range 10.2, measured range 10.1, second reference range 13.3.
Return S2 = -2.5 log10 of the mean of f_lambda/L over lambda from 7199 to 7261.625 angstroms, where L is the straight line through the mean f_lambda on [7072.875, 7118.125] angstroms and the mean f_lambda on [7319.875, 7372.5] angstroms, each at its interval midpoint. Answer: 0.16 mag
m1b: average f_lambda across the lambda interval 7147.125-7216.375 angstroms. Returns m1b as 9.61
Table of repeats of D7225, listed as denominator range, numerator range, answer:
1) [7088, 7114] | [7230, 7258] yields 1.17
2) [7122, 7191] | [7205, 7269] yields 1.22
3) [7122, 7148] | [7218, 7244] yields 1.29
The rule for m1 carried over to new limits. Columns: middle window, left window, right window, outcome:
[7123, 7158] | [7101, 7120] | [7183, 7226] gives 5.7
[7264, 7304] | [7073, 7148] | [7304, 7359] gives 1.8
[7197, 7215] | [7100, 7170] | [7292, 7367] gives 2.1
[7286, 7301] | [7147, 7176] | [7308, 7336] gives 0.5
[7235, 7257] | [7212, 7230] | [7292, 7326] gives 0.3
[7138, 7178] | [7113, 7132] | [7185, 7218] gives 4.0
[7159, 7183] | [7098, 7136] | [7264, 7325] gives 2.7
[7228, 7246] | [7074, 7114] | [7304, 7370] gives 2.3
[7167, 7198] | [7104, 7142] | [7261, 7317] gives 1.8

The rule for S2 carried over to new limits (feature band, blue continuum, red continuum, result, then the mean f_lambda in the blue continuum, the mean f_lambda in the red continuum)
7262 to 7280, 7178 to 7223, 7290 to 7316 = -0.012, 10.1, 13.5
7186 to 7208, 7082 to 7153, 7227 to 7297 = 0.074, 9.34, 11.9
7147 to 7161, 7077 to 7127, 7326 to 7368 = 0.243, 10.1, 14.4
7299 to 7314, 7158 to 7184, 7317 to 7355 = -0.025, 9.51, 14.3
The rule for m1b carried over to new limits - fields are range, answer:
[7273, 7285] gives 12.5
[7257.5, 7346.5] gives 13.4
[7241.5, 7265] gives 11.7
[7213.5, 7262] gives 11.1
